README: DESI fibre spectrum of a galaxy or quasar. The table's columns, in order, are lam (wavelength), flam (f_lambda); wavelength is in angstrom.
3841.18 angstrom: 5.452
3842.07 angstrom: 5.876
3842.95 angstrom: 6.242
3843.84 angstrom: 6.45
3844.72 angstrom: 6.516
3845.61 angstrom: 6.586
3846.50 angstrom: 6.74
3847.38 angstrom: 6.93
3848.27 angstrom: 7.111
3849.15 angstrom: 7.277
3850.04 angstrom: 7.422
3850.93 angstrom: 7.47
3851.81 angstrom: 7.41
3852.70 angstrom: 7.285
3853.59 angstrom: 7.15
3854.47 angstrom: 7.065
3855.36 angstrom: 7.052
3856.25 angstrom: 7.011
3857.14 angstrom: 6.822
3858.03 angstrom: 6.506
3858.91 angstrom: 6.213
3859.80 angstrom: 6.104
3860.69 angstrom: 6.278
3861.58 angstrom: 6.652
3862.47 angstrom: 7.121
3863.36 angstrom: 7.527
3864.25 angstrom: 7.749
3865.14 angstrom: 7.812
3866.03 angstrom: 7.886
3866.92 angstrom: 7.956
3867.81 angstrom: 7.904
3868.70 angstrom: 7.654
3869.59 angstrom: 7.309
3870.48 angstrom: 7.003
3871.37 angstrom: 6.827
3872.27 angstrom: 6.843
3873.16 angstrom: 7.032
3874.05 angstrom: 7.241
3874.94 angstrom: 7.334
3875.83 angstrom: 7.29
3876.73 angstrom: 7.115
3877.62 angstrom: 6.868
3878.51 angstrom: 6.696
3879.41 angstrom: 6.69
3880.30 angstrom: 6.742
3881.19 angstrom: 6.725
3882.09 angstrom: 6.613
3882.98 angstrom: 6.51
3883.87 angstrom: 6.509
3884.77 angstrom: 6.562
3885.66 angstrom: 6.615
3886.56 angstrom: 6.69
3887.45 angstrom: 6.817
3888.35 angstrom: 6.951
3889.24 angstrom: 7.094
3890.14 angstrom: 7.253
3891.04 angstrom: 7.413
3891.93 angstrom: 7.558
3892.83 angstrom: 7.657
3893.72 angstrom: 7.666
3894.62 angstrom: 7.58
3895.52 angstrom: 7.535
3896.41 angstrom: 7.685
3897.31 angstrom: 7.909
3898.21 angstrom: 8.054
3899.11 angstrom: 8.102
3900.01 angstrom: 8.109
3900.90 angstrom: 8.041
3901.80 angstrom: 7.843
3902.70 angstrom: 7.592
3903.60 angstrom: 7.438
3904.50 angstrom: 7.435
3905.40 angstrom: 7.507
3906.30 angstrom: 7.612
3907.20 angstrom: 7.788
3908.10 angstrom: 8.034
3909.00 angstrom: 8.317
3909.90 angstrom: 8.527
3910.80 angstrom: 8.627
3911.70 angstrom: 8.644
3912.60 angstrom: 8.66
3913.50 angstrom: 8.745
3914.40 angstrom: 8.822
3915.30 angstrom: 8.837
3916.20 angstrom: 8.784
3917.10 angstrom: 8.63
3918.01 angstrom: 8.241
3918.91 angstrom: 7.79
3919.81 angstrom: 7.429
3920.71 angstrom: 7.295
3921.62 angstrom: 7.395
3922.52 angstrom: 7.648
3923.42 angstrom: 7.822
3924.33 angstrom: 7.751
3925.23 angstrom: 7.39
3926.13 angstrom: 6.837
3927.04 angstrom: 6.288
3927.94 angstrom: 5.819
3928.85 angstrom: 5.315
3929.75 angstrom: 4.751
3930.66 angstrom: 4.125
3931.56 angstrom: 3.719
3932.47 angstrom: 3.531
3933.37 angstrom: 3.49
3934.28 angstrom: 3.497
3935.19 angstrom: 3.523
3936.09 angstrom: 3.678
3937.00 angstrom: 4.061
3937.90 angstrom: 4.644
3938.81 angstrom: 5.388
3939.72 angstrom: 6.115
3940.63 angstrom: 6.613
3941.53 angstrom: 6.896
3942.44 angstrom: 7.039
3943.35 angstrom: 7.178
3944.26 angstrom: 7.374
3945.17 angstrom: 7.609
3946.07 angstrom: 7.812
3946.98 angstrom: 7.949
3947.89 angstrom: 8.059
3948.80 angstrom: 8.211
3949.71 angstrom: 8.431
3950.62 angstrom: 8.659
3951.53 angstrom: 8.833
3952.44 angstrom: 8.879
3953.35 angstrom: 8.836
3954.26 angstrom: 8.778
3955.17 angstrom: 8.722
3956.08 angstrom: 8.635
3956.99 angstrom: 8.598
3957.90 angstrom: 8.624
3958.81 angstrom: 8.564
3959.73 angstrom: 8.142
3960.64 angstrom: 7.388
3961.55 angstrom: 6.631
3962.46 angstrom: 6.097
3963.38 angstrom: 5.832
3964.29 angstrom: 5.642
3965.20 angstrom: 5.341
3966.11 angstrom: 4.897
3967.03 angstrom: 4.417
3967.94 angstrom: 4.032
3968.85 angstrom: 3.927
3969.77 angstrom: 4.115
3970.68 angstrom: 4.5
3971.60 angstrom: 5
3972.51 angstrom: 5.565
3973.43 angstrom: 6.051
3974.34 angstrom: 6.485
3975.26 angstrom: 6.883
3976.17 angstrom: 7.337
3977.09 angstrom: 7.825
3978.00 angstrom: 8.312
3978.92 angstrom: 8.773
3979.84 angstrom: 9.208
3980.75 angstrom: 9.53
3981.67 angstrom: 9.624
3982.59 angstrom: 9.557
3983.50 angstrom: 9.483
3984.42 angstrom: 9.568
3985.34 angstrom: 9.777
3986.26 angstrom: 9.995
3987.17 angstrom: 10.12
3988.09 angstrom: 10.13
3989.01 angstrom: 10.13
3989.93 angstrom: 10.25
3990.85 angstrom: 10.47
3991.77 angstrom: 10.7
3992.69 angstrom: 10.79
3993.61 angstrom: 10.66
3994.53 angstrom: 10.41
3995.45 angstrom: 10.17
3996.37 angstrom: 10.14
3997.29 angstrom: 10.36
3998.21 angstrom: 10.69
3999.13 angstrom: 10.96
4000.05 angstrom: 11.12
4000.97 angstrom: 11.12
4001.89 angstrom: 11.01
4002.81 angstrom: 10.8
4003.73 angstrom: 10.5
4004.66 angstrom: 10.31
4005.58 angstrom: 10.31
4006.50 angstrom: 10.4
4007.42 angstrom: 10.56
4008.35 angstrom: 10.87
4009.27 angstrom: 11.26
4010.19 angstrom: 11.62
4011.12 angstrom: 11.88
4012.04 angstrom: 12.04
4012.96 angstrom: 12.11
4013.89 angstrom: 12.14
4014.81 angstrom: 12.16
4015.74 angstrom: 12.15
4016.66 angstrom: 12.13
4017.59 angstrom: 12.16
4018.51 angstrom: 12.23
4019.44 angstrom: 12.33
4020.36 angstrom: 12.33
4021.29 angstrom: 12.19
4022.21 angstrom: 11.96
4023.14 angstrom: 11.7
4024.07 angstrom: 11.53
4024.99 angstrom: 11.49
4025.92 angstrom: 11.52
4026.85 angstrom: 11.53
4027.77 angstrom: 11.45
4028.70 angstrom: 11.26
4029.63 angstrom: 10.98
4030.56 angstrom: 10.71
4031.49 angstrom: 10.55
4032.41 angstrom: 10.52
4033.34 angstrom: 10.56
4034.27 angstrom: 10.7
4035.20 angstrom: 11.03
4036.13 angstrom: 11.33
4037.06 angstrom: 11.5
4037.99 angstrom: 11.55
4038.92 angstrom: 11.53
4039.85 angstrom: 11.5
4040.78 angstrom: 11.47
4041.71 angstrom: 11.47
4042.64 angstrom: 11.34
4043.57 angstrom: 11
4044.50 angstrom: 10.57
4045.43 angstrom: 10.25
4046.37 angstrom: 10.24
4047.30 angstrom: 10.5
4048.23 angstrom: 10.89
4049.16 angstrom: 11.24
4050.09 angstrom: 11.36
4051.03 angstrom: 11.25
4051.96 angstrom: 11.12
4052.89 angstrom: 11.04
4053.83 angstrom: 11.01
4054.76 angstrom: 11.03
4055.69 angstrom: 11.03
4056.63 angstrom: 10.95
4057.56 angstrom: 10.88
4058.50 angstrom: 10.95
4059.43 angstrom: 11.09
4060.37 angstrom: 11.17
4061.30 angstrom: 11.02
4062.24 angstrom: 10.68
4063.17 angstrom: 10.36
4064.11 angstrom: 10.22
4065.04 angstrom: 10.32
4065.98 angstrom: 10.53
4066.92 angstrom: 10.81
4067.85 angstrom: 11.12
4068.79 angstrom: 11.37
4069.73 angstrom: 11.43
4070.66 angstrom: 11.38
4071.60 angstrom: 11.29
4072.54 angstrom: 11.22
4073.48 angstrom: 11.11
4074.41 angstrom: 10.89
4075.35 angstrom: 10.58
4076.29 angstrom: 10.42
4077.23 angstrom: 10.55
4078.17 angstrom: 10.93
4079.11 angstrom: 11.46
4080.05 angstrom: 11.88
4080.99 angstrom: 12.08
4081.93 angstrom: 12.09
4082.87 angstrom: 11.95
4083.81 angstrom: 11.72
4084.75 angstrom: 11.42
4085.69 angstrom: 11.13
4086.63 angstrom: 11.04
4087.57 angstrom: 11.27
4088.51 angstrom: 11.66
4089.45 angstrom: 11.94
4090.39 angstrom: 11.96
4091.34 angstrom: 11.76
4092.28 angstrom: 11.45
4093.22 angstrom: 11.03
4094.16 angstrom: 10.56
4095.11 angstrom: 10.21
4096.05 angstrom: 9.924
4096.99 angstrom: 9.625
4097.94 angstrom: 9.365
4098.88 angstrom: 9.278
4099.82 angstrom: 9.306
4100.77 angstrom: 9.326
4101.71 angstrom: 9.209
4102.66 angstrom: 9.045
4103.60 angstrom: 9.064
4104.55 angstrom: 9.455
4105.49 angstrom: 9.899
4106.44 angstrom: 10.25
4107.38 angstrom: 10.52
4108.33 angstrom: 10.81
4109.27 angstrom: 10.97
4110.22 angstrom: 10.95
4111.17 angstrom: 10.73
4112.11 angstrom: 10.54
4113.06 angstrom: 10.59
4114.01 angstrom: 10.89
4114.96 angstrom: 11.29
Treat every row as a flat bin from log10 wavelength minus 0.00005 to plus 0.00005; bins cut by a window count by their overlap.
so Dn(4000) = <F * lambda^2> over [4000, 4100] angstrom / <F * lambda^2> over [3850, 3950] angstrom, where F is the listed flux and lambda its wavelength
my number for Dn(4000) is 1.70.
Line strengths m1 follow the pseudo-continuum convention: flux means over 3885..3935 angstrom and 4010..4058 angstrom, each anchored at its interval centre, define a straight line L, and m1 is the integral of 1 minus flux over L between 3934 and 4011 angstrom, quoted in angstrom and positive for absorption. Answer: 9.7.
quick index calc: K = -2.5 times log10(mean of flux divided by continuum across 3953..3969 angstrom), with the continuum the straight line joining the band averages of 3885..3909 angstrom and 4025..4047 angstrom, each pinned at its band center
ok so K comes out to 0.308 mag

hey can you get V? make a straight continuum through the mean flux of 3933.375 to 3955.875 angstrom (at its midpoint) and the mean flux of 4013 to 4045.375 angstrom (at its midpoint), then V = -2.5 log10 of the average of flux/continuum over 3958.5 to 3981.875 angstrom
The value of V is 0.27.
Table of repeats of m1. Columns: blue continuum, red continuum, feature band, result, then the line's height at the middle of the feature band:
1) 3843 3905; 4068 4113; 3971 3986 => 1.4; 8.9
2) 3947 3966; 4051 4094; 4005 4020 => -3.5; 9.42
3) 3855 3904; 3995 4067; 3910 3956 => 8.4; 8.59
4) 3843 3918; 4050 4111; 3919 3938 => 6.0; 8.2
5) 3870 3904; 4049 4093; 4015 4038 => -2.9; 10.2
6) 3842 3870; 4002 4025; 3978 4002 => 1.7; 10.9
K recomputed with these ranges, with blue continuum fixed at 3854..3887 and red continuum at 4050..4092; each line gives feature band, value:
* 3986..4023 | -0.137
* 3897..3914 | -0.046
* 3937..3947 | 0.271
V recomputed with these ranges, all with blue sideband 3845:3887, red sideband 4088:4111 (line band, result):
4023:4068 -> -0.15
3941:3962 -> 0.02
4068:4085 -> -0.13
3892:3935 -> 0.06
